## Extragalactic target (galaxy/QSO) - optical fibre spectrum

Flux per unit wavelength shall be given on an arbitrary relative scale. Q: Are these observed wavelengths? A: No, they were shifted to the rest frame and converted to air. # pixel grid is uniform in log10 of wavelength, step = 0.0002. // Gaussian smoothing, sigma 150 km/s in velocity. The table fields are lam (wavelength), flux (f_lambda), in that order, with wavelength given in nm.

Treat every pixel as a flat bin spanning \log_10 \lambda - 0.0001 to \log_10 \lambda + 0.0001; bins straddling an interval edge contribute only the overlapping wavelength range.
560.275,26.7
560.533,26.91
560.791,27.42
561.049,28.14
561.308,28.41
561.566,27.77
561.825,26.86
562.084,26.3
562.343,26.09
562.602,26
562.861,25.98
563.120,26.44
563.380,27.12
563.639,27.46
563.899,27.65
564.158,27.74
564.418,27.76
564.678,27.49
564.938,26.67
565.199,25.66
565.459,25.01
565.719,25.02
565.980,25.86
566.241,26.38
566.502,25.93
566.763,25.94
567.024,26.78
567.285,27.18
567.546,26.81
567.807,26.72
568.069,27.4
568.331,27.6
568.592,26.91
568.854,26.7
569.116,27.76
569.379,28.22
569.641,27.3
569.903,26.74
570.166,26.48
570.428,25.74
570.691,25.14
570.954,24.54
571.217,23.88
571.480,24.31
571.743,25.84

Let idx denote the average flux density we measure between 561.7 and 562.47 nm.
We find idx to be 26.4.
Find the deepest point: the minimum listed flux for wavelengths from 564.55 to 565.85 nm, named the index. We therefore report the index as 25.01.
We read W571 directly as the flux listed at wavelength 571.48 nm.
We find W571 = 24.31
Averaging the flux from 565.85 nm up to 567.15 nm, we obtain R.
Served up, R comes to 26.2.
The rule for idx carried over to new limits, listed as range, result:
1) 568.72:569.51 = 27.5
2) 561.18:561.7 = 28.1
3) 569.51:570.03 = 27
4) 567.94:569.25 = 27.3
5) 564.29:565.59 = 26.5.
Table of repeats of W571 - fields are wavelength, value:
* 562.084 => 26.3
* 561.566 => 27.77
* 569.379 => 28.22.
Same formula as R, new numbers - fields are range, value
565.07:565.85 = 25.2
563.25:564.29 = 27.5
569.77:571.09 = 25.7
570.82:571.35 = 24.2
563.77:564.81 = 27.7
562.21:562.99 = 26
